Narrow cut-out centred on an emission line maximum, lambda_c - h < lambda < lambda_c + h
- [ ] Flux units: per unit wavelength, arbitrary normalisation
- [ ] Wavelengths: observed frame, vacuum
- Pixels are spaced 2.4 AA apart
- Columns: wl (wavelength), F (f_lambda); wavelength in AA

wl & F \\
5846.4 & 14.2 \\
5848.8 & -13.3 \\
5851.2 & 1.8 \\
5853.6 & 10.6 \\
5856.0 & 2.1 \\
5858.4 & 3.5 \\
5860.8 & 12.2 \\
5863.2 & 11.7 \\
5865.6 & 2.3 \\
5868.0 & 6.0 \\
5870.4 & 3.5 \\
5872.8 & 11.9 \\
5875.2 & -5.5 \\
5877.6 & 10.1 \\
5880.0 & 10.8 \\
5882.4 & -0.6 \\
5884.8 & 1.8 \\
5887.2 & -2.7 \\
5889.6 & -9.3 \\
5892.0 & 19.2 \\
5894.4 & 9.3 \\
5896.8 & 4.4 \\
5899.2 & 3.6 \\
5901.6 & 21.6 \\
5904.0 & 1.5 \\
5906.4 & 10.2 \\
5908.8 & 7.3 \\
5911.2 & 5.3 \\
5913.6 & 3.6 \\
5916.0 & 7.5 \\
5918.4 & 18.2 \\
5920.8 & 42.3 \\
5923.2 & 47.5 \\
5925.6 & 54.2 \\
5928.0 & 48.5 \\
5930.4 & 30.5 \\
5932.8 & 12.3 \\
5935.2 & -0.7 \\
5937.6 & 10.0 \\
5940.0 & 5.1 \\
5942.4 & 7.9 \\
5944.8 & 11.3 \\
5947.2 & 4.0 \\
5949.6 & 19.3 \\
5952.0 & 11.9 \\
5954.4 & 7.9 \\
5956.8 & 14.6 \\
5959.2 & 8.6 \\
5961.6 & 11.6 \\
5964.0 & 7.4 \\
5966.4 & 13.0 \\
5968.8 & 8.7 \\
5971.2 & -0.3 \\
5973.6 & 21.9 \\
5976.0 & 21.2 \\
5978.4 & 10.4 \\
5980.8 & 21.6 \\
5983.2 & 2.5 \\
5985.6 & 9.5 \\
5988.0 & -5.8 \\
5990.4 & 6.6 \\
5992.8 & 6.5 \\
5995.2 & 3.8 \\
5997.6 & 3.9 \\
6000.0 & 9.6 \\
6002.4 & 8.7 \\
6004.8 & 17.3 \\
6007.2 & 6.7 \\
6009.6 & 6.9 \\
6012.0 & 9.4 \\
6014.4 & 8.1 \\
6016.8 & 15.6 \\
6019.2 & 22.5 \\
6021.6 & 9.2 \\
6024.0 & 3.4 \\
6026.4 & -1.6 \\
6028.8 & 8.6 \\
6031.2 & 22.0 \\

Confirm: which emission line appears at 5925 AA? [O II] 3727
